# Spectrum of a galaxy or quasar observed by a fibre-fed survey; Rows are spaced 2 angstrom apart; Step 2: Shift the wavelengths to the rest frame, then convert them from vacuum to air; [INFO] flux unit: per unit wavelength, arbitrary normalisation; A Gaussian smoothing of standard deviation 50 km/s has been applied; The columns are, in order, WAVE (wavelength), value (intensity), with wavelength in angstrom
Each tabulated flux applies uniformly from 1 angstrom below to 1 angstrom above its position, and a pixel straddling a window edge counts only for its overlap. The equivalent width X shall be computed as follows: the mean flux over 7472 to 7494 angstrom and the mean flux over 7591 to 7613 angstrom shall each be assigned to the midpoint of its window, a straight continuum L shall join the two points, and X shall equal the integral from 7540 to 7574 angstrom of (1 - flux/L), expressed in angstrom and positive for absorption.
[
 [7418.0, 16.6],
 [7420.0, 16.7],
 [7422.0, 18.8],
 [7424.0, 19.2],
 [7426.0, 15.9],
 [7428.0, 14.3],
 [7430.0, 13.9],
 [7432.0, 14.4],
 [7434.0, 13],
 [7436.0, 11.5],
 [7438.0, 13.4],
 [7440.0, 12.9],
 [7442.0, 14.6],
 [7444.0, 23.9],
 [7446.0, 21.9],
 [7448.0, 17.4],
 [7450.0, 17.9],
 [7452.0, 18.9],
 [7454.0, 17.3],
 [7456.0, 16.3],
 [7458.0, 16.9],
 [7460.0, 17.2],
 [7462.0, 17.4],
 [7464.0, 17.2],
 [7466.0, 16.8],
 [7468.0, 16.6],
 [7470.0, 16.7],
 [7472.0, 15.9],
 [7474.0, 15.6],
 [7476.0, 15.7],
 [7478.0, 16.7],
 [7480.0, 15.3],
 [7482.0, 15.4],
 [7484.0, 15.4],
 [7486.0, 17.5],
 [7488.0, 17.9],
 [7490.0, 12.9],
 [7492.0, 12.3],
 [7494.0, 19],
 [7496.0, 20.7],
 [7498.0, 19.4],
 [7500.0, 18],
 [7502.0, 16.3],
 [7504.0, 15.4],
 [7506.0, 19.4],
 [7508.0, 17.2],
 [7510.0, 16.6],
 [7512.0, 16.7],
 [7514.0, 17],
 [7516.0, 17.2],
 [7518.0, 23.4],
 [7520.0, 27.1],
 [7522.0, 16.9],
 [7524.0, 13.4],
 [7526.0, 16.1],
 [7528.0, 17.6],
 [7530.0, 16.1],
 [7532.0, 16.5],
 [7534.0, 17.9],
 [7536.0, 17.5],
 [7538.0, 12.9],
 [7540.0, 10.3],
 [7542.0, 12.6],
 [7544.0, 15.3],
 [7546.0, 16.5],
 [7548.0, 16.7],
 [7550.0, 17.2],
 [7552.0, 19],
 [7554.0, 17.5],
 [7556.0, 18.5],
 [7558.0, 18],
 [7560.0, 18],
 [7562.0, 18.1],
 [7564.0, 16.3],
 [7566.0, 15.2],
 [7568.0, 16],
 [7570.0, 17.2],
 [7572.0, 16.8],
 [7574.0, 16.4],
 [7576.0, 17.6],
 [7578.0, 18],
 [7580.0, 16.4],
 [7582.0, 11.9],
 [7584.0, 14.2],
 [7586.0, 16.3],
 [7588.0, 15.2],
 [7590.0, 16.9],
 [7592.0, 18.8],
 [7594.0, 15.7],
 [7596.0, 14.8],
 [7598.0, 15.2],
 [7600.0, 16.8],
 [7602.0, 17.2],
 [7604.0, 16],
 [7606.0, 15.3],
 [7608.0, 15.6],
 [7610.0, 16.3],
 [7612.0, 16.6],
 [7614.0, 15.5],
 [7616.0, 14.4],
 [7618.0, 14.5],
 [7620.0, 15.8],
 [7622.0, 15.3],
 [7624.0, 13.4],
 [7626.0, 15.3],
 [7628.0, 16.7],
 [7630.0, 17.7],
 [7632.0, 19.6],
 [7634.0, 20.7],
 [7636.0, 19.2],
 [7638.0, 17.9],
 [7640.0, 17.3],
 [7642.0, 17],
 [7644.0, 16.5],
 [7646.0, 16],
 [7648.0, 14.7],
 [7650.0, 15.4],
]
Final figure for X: -1.3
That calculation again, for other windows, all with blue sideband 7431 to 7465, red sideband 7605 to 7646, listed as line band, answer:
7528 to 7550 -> 1.5 angstrom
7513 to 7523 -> -2.3 angstrom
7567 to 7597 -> 0.7 angstrom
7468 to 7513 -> -0.2 angstrom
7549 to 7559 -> -0.9 angstrom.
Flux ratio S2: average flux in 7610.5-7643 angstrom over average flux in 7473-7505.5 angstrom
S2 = 1.0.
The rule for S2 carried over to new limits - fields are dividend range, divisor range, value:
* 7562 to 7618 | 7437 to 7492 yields 0.96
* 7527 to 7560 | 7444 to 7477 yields 0.94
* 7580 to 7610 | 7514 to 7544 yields 0.94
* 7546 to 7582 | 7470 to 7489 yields 1.05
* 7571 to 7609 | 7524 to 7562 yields 0.98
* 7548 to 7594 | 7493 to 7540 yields 0.95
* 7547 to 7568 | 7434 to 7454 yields 1.04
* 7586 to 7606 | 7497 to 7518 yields 0.92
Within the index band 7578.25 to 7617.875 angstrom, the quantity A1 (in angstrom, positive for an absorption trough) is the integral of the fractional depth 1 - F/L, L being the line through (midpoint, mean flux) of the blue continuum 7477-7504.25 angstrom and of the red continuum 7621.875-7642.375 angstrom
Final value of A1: 3.3 angstrom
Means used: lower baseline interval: 16.6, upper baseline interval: 17.4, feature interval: 15.8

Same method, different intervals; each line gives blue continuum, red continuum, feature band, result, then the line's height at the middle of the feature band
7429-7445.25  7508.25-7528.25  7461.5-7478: -0.32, 16.2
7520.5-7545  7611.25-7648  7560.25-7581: -1.20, 15.9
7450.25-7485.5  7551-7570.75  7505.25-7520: -1.58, 17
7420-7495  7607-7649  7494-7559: -3.40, 16.4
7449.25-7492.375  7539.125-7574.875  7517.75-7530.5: -1.59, 16.4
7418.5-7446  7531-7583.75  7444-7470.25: -3.18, 15.9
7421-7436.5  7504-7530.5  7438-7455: -2.18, 15.8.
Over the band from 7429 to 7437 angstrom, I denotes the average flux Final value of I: 13.2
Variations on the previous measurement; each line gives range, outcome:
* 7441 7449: 19.4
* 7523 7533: 15.9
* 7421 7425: 19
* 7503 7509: 17.3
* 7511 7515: 16.9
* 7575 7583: 16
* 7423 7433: 15.5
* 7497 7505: 17.3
